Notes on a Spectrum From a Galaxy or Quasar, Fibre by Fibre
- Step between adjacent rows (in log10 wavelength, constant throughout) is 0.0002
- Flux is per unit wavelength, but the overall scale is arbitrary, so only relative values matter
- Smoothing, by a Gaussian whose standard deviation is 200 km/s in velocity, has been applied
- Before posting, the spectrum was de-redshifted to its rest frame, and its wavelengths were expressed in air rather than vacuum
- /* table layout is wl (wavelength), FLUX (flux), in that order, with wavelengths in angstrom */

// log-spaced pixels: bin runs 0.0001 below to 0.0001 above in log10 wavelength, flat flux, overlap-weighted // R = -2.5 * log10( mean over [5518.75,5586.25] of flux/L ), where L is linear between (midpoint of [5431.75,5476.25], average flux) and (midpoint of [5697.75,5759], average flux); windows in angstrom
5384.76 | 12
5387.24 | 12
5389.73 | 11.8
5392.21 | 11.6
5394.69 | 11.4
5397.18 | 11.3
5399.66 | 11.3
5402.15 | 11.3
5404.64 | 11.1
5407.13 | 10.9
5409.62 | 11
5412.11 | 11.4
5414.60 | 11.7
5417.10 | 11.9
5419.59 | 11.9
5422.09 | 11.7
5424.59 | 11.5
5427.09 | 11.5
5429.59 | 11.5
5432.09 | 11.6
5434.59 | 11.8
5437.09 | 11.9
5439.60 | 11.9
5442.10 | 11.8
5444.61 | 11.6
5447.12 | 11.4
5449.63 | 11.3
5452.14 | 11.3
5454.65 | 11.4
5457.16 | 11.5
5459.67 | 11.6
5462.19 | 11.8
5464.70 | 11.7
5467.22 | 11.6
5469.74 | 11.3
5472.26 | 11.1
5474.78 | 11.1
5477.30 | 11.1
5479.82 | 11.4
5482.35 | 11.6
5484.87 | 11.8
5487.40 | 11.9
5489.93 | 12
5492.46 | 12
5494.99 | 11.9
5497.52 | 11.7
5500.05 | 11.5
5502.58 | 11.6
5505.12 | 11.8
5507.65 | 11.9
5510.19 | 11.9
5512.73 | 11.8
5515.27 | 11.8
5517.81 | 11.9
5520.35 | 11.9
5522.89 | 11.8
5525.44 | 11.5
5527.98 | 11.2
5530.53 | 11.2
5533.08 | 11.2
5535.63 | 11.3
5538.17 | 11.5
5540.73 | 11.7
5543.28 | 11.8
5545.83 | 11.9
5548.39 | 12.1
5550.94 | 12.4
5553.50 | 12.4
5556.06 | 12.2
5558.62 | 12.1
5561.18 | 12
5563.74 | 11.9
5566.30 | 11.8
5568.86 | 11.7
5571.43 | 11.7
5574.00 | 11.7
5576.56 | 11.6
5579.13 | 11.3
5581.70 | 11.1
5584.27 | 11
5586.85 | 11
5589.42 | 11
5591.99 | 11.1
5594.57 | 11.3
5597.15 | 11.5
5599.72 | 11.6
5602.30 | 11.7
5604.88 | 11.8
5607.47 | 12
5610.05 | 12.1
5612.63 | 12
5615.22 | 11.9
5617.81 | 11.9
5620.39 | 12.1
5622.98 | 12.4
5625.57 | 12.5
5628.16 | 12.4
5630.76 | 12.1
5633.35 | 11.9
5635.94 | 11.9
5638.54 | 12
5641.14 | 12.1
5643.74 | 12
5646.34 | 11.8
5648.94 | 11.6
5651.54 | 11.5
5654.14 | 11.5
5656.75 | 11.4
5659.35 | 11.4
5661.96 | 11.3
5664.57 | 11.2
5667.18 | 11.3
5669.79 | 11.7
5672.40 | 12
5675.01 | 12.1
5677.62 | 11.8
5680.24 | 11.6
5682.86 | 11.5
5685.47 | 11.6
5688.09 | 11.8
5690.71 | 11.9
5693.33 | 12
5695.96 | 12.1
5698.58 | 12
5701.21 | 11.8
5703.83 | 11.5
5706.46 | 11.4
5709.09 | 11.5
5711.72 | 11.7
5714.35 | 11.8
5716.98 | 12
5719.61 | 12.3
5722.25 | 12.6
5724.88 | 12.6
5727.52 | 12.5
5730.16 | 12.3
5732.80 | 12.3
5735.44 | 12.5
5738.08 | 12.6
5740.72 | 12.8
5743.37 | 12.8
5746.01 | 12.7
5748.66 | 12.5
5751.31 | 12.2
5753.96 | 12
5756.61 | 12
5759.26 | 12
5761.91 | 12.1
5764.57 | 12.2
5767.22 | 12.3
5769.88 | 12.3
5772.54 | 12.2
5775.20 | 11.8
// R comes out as 0.01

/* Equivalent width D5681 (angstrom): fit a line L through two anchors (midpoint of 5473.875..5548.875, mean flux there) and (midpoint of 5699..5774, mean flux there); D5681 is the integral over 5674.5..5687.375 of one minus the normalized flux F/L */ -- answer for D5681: 0.39 angstrom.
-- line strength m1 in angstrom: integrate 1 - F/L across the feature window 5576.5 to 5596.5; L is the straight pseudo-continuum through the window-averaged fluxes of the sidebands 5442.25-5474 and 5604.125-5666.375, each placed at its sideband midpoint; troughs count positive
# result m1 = 1.0 angstrom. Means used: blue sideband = 11.5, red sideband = 11.9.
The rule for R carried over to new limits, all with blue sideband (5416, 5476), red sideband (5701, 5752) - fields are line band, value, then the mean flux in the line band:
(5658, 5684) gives 0.05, 11.6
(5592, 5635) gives 0.00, 11.9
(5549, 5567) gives -0.03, 12.1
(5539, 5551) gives -0.01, 11.9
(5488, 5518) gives -0.01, 11.8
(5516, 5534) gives 0.02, 11.5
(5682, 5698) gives 0.03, 11.8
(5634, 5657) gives 0.02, 11.8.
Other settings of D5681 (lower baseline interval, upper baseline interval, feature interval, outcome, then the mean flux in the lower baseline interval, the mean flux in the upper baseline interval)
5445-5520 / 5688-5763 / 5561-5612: 1.31 angstrom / 11.6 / 12.2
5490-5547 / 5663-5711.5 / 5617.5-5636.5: -0.77 angstrom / 11.7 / 11.7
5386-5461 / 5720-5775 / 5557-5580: 0.25 angstrom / 11.5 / 12.4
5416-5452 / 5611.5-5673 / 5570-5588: 0.65 angstrom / 11.7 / 11.8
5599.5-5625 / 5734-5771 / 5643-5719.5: 2.99 angstrom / 12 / 12.4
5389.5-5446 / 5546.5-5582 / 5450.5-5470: 0.17 angstrom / 11.5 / 11.9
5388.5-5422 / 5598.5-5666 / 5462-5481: 0.32 angstrom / 11.4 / 11.8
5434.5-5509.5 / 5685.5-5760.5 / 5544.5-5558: -0.48 angstrom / 11.6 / 12.1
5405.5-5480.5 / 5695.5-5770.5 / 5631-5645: -0.03 angstrom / 11.5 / 12.2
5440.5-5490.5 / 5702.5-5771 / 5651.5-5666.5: 0.80 angstrom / 11.5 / 12.2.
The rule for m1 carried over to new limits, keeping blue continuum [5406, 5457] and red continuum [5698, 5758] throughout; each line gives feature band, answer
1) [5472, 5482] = 0.4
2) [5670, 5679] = 0.1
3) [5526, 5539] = 0.5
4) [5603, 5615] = 0.0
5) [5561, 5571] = 0.0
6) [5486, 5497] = -0.2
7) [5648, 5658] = 0.4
